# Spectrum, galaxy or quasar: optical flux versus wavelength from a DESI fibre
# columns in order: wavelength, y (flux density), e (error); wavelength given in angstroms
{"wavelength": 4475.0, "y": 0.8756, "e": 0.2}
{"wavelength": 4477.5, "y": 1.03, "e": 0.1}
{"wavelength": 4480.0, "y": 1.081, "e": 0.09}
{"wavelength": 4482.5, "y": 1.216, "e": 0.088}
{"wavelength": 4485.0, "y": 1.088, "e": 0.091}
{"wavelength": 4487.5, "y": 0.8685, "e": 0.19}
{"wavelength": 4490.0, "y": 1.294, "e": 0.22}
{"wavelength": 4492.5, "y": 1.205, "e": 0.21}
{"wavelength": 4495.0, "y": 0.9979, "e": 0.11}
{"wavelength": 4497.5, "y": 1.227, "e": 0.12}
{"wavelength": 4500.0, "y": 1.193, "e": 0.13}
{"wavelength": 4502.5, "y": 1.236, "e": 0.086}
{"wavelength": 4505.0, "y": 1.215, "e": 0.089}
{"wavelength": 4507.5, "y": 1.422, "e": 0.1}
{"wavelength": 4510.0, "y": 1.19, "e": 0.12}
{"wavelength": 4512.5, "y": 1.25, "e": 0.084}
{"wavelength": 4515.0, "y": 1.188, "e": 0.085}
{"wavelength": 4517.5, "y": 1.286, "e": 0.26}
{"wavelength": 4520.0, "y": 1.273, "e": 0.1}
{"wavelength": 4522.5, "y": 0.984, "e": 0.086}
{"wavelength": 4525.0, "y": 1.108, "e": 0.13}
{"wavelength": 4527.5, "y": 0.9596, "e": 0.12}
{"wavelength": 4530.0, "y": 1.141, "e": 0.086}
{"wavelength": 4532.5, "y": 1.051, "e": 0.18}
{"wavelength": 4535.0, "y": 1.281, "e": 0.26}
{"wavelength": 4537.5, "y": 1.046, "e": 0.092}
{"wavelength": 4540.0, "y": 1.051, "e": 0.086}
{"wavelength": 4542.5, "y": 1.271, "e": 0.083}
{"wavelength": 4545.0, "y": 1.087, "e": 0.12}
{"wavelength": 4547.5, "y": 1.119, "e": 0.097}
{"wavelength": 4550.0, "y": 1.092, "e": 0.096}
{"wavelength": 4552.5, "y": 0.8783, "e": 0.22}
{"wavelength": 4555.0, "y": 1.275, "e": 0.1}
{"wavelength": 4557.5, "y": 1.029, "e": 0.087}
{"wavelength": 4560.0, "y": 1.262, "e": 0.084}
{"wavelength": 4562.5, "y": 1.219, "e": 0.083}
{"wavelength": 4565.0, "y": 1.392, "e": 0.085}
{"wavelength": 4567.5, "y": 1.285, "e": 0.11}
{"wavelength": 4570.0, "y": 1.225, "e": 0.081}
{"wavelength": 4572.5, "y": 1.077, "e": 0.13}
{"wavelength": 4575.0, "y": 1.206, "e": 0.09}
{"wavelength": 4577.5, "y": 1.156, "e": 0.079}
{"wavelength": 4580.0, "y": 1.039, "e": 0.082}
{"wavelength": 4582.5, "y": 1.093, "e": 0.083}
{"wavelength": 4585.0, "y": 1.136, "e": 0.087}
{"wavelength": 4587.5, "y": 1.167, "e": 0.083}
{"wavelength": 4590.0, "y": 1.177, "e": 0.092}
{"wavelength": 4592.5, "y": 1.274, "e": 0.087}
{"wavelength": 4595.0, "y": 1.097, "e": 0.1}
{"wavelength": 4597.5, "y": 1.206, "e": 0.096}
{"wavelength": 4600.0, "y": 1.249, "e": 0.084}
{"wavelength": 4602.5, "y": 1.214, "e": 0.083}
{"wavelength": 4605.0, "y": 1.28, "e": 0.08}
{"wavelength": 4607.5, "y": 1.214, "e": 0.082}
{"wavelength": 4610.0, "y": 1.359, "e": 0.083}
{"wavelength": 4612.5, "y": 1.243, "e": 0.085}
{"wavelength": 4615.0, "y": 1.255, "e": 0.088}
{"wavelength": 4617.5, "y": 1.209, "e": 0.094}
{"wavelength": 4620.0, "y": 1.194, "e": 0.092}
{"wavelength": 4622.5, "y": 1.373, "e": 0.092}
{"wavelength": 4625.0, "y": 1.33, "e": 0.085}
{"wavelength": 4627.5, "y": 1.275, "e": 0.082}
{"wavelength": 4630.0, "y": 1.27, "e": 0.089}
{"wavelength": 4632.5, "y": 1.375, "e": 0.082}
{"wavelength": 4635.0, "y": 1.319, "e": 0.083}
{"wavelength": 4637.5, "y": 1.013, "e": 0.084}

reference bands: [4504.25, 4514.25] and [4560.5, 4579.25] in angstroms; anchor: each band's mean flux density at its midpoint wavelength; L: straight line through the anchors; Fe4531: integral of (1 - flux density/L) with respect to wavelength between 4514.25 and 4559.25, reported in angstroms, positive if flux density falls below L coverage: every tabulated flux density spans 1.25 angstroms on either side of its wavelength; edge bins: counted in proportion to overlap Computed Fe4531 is 4.6 angstroms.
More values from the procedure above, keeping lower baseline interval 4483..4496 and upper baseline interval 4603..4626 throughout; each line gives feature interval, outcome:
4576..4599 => 1.5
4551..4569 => 0.1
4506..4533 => -0.8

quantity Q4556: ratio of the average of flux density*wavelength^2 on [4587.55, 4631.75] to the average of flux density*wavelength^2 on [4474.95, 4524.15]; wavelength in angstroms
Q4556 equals 1.13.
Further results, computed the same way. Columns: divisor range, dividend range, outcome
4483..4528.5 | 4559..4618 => 1.07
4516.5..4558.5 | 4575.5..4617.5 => 1.10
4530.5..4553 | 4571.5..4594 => 1.06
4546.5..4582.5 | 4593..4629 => 1.10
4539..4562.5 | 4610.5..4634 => 1.18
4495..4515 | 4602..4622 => 1.07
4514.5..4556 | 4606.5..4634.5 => 1.19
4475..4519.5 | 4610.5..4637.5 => 1.15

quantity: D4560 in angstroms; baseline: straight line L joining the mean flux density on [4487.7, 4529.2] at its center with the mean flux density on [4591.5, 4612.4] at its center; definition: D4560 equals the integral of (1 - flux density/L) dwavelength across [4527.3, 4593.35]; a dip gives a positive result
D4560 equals 3.4 angstroms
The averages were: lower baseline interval 1.18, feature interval 1.15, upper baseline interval 1.24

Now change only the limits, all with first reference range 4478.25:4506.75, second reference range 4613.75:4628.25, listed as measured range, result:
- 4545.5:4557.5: 1.2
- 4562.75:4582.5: 0.6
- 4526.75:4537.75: 0.8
